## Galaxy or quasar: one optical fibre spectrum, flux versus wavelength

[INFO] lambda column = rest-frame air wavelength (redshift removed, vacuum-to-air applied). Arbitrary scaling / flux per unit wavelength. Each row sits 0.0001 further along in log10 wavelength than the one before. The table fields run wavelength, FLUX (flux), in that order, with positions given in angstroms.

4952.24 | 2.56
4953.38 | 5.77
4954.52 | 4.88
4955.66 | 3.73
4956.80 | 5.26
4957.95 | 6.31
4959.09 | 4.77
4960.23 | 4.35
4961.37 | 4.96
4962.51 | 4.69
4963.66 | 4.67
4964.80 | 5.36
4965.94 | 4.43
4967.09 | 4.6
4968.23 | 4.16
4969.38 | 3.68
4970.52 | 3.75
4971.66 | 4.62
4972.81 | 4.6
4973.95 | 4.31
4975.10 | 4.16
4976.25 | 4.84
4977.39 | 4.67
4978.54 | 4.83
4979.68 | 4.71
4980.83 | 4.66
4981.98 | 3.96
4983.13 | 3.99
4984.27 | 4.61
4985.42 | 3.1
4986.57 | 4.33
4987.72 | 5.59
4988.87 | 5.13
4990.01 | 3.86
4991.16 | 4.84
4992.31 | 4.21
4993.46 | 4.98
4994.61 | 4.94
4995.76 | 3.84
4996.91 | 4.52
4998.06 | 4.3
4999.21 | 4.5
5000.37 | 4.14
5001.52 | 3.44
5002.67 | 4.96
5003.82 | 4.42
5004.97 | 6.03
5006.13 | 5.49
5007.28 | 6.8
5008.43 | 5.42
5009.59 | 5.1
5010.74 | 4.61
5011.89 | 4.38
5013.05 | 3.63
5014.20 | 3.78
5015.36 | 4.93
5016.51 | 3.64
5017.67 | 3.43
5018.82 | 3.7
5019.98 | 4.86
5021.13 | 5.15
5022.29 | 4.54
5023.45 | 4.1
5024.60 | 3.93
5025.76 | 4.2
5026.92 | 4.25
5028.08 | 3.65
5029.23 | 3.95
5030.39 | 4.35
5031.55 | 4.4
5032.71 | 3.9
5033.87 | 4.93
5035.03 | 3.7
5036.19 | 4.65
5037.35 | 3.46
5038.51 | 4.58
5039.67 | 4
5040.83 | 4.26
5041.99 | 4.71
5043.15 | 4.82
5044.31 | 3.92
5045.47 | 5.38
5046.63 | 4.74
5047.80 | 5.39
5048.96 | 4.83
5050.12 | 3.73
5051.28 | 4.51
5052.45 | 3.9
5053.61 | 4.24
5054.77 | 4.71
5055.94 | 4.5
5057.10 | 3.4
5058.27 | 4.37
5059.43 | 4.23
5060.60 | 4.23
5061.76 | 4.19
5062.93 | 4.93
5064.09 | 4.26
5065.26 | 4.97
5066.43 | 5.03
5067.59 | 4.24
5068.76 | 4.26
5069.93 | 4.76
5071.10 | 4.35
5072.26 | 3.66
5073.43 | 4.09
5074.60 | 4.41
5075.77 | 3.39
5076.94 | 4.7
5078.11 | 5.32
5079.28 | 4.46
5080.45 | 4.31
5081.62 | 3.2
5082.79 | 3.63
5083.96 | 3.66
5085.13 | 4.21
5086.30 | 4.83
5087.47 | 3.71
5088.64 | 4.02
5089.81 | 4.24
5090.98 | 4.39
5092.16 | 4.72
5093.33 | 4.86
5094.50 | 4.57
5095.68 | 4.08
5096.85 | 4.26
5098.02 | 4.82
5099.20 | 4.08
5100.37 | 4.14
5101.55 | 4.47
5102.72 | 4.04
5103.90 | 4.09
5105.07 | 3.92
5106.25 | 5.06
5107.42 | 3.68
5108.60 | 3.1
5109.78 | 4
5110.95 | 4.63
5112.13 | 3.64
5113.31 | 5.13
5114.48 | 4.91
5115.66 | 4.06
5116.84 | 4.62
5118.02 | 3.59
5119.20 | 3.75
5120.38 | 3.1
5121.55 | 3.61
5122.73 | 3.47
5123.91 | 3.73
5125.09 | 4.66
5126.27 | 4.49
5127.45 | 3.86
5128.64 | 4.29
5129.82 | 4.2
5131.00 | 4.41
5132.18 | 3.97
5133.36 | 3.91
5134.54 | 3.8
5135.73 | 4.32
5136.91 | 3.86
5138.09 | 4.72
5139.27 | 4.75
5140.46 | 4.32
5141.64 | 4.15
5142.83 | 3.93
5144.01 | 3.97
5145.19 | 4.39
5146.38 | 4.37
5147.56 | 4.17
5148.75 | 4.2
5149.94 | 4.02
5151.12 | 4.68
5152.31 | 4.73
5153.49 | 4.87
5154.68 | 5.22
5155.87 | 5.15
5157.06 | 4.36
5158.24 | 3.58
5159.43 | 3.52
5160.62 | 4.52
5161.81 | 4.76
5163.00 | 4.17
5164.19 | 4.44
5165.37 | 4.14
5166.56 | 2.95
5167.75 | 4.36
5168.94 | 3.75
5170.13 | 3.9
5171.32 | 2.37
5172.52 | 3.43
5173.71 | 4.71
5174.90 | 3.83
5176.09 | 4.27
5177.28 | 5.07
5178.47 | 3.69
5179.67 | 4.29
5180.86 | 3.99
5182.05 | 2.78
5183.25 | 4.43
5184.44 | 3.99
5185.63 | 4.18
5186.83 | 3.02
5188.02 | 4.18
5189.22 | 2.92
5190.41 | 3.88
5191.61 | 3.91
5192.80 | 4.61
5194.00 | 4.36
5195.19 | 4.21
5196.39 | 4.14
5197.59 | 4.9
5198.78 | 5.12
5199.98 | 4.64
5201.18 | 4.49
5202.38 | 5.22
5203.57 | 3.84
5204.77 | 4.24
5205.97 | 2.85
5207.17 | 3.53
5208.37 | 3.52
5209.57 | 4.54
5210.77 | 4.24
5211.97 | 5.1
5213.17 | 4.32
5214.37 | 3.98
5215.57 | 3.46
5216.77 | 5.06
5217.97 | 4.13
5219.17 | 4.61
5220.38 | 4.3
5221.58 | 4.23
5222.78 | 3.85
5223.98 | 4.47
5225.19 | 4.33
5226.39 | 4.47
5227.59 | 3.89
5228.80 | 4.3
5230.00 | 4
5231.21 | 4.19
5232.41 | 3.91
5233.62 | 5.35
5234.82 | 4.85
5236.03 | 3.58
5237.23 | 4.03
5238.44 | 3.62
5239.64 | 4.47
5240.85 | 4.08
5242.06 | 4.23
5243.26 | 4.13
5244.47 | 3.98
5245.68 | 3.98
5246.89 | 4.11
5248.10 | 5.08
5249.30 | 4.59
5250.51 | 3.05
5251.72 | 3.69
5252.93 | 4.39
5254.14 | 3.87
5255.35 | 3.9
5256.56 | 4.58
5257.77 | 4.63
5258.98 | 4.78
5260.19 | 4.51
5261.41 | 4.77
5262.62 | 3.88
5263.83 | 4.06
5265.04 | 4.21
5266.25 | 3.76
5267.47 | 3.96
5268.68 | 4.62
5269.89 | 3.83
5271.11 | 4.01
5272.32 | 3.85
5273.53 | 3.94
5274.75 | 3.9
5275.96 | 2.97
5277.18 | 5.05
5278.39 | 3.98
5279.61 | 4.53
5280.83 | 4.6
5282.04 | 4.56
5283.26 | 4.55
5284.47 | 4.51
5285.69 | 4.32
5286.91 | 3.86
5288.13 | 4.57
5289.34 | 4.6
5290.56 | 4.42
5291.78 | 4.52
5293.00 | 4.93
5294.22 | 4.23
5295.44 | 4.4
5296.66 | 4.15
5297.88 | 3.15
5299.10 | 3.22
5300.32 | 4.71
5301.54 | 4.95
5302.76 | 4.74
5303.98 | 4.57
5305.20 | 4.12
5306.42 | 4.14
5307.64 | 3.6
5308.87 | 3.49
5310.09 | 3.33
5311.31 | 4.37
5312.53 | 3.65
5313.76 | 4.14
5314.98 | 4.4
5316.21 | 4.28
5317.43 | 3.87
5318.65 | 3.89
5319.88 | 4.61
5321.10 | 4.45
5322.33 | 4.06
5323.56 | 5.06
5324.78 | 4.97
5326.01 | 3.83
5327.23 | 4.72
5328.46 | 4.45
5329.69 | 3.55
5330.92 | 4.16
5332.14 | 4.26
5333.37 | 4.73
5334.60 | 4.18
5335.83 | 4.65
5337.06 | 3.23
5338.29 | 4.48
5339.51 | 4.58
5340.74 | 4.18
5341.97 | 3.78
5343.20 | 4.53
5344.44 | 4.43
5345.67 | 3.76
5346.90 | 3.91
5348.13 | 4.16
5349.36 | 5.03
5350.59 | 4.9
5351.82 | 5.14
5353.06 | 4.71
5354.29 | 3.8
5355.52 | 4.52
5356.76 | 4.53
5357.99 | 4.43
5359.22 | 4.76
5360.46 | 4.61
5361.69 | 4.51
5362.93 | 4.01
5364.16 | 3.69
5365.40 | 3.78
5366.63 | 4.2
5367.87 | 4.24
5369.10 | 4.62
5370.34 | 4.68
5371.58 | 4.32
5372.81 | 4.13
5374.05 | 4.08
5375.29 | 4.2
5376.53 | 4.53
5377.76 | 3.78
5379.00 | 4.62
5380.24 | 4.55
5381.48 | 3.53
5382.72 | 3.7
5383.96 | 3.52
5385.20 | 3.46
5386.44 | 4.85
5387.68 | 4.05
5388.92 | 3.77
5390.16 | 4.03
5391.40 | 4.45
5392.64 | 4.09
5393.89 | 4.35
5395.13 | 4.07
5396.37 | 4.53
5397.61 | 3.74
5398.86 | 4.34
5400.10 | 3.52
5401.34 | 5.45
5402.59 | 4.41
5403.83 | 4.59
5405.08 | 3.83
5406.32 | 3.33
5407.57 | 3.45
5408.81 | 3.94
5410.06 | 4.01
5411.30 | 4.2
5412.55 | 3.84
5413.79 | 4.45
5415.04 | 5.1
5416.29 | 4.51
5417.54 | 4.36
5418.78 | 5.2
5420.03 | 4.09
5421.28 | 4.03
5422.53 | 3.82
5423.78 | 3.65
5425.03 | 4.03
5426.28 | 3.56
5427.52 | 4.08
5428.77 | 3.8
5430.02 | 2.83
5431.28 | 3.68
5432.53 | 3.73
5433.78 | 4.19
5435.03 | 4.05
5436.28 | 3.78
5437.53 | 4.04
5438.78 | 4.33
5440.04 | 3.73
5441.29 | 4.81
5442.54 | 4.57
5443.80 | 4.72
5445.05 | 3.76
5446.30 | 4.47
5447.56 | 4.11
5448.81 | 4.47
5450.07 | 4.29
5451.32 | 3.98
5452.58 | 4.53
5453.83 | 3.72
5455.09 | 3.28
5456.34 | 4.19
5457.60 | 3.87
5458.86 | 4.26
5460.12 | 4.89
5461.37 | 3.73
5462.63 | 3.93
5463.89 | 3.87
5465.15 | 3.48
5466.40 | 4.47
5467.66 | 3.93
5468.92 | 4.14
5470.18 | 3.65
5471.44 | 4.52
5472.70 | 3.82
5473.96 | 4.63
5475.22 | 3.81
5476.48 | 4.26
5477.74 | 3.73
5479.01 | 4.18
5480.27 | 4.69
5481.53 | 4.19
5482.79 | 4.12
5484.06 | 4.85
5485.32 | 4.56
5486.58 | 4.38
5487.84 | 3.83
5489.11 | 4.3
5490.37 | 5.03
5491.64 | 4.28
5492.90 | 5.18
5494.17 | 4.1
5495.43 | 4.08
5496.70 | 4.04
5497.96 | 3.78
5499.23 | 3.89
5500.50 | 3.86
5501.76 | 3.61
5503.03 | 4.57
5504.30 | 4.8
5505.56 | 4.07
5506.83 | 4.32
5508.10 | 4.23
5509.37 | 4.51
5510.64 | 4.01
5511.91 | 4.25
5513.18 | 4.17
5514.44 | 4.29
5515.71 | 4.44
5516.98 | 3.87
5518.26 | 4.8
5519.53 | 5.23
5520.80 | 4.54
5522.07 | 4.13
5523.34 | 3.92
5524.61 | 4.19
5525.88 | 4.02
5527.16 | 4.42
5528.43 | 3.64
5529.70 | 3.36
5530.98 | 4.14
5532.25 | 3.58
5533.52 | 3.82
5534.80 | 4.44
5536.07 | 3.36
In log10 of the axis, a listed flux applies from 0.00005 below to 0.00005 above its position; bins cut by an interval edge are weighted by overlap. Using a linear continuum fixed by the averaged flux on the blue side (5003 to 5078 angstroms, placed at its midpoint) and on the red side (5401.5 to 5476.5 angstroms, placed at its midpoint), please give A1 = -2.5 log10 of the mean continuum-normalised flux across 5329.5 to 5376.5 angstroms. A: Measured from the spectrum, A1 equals -0.04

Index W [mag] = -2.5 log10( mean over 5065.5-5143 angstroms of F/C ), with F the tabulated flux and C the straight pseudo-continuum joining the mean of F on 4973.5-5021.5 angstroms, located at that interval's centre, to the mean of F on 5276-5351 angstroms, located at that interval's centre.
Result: 0.06 mag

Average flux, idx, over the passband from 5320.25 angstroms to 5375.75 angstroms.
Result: 4.33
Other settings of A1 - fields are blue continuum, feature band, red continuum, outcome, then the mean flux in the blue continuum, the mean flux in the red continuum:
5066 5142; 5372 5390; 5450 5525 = 0.04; 4.19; 4.2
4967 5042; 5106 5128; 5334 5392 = 0.08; 4.42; 4.25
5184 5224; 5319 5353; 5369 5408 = -0.05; 4.17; 4.14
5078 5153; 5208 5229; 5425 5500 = -0.03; 4.19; 4.12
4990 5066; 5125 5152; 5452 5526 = 0.04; 4.44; 4.21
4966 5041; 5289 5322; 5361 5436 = 0.00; 4.42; 4.1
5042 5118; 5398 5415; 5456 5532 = 0.02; 4.33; 4.2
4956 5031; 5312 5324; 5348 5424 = 0.02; 4.52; 4.24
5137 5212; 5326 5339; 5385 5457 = -0.03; 4.16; 4.11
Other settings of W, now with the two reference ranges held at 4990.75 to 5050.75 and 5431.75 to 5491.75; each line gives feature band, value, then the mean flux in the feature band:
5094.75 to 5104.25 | 0.04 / 4.26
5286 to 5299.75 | 0.02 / 4.19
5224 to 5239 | 0.03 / 4.22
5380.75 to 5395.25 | 0.06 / 3.99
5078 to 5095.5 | 0.05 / 4.24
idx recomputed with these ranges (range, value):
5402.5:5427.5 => 4.11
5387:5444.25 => 4.11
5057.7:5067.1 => 4.53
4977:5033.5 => 4.46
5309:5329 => 4.24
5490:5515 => 4.25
